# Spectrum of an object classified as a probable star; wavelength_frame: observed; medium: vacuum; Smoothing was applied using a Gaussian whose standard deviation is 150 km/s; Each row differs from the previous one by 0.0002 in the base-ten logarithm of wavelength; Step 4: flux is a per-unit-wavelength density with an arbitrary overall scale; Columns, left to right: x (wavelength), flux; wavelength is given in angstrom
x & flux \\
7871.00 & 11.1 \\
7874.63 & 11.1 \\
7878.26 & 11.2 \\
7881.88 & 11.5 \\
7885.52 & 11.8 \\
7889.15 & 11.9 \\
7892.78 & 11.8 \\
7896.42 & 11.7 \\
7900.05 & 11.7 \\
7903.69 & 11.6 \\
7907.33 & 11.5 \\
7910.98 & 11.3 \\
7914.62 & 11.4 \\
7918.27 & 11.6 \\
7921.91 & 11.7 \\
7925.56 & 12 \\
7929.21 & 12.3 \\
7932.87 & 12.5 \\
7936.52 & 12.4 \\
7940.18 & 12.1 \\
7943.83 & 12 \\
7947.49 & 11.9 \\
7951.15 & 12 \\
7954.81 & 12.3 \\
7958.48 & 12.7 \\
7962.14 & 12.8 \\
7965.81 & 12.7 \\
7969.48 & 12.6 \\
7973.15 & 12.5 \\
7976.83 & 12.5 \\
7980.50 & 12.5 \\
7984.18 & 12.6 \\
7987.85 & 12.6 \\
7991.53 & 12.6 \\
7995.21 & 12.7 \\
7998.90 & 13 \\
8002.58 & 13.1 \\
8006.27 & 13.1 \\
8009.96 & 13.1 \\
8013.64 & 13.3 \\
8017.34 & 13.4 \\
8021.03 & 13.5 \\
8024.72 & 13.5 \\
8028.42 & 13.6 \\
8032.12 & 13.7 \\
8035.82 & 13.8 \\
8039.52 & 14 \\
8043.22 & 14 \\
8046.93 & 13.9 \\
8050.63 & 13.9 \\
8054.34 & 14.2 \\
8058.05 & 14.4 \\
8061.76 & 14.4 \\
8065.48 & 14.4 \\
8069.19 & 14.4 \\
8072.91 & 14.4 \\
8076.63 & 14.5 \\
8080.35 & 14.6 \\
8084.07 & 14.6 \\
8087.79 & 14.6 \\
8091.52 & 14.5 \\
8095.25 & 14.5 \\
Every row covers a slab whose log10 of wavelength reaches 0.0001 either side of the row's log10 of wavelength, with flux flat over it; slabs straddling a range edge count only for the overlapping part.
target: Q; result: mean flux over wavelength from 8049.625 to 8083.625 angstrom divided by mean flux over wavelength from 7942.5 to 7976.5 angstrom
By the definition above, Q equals 1.16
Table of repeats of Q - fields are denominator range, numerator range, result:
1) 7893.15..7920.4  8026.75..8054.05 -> 1.20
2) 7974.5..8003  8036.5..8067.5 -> 1.12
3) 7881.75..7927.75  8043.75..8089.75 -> 1.23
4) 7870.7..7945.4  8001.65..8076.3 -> 1.18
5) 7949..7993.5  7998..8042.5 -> 1.07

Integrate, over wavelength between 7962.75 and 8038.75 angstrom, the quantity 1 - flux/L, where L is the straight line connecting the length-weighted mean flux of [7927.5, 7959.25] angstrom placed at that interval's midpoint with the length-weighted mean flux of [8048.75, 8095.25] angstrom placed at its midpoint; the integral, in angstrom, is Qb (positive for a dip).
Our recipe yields 1.0 angstrom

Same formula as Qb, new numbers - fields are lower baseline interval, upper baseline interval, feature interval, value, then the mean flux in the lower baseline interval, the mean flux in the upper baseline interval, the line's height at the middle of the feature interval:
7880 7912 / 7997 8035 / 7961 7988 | 0.3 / 11.7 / 13.3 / 12.8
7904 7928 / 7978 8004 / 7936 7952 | -0.1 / 11.6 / 12.7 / 12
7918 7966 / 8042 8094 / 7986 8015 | 0.6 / 12.2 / 14.3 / 13.2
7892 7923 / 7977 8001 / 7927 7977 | -0.8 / 11.6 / 12.7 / 12.2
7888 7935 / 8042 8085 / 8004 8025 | 0.3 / 11.8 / 14.3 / 13.5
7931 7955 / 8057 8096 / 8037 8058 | -0.1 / 12.2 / 14.5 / 14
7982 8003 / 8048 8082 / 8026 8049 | -0.2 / 12.7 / 14.3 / 13.7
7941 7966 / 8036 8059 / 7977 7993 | 0.4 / 12.3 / 14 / 12.9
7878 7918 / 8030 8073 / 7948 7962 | 0.2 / 11.6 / 14.1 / 12.5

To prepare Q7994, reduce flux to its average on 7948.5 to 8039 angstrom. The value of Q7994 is 12.9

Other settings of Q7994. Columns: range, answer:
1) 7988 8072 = 13.6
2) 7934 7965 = 12.3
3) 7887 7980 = 12.1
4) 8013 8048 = 13.7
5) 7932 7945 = 12.3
